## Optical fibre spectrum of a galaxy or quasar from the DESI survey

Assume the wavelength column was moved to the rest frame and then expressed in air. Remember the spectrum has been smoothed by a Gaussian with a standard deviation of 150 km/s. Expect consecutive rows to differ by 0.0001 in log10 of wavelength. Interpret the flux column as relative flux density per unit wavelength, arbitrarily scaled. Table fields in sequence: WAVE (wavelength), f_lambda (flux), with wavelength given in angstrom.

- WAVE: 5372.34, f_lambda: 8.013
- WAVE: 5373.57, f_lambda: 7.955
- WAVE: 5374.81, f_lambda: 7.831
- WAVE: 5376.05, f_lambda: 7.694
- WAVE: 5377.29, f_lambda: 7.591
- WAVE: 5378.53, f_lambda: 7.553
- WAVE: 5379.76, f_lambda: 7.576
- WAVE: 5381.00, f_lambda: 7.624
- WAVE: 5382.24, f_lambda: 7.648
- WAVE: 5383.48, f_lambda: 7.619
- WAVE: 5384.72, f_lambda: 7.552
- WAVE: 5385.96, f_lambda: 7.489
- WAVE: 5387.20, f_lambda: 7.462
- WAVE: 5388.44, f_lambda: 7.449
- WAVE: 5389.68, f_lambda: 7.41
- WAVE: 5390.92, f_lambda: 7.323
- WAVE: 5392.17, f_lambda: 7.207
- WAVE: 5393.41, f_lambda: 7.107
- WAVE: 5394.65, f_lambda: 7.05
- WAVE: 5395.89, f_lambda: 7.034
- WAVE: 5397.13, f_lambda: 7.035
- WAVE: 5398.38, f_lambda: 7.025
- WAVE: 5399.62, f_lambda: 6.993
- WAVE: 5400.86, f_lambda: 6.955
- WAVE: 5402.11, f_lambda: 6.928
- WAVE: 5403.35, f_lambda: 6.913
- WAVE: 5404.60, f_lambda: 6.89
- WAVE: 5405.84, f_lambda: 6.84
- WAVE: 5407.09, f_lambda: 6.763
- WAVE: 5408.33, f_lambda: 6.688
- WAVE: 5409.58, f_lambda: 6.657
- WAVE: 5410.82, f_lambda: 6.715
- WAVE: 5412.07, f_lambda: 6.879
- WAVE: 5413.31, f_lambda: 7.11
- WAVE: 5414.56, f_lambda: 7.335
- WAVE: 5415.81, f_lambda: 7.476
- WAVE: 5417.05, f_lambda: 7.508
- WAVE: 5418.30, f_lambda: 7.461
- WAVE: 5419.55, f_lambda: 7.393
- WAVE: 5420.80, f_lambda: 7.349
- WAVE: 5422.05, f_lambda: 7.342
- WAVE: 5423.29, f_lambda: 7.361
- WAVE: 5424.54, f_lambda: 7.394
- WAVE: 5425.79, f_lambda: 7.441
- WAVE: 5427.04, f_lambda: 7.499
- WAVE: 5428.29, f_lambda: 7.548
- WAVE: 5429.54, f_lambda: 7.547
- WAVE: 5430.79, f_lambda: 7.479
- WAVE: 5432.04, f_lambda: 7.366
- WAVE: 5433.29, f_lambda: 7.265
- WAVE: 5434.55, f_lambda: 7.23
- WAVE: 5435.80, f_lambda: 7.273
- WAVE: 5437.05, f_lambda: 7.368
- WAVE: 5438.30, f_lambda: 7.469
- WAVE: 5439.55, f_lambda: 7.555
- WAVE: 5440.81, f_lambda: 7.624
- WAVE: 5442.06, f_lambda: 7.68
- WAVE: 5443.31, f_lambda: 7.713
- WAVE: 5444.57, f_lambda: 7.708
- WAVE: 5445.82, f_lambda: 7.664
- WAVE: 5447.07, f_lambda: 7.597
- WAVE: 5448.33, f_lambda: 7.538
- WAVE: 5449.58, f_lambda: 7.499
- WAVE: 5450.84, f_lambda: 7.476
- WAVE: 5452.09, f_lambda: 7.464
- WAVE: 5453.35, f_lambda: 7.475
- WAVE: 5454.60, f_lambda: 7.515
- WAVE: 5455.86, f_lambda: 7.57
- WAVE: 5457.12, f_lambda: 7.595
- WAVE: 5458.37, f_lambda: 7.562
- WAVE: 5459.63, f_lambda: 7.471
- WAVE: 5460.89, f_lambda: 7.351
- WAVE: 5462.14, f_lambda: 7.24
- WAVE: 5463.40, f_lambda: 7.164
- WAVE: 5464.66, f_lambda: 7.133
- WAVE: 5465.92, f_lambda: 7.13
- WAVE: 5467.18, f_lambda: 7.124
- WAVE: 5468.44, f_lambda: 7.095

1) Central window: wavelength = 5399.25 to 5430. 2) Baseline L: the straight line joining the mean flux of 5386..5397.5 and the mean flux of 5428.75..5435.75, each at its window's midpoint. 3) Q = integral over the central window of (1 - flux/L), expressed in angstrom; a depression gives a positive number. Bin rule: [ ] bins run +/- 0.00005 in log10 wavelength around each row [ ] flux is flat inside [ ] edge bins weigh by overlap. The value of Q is 0.66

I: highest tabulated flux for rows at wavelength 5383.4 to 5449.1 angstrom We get 7.713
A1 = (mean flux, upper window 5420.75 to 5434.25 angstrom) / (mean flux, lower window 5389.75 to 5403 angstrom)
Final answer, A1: 1.05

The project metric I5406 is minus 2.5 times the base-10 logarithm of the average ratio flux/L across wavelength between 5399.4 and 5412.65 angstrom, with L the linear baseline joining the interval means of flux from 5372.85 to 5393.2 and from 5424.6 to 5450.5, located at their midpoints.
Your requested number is 0.106 mag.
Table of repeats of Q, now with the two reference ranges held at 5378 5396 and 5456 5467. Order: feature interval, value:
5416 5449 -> -0.50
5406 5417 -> 0.61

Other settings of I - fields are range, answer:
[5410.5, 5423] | 7.508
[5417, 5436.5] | 7.548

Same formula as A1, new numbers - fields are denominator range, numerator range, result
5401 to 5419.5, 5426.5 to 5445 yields 1.07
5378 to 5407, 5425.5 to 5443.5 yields 1.03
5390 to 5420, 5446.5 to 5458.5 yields 1.07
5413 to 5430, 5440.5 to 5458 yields 1.02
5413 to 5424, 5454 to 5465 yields 1.00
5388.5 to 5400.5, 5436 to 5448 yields 1.06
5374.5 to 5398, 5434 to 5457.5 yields 1.01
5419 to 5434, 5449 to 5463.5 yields 1.01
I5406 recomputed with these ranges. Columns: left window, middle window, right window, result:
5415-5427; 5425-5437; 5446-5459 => 0.01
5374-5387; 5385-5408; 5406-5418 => 0.03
